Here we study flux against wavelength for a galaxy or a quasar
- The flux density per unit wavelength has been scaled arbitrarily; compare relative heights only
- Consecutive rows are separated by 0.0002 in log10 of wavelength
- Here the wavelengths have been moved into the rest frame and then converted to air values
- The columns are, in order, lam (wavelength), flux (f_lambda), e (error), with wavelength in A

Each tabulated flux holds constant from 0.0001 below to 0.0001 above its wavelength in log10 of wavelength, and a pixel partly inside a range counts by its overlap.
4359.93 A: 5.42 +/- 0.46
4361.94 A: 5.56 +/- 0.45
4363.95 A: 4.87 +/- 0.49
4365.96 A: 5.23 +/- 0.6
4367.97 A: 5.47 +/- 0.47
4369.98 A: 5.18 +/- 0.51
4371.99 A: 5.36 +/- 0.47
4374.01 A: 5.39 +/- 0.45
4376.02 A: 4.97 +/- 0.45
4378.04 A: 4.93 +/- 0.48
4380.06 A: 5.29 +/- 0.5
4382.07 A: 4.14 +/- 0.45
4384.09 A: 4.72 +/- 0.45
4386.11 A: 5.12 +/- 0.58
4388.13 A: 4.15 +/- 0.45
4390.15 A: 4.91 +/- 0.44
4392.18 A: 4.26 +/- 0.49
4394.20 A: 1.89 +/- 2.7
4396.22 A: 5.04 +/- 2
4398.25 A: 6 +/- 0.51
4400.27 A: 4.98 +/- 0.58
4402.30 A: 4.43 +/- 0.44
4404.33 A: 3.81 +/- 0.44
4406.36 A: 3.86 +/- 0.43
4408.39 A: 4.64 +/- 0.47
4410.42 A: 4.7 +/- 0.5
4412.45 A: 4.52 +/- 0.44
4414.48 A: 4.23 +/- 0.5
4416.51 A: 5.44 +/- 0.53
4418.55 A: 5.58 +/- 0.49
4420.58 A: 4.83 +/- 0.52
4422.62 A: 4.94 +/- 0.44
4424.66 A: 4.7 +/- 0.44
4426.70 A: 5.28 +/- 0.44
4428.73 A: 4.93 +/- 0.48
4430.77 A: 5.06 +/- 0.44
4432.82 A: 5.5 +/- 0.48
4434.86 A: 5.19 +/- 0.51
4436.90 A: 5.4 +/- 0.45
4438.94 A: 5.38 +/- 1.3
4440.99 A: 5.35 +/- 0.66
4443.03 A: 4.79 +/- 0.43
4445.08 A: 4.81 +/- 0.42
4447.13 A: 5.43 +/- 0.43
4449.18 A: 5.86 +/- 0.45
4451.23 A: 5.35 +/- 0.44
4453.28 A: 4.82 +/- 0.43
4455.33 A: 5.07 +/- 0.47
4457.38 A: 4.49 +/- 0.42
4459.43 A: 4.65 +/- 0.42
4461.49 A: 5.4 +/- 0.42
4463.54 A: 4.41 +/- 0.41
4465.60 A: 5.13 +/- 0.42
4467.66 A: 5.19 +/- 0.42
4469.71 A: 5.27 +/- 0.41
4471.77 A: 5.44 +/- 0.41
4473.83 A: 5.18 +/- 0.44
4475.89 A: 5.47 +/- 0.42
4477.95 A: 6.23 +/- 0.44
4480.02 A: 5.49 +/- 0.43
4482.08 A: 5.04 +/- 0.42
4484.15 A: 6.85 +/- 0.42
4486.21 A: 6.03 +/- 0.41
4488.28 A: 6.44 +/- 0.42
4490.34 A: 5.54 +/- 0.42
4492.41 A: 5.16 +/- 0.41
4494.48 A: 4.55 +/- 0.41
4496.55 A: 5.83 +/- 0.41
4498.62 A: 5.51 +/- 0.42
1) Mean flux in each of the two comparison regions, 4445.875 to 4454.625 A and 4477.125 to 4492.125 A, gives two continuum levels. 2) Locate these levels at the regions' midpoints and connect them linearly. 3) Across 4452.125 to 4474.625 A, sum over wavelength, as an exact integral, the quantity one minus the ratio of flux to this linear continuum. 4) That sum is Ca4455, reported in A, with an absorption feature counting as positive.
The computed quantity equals 2.23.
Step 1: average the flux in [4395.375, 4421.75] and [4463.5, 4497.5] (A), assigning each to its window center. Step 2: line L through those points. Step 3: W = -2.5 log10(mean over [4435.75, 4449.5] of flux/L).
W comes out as -0.03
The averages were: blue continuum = 4.77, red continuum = 5.52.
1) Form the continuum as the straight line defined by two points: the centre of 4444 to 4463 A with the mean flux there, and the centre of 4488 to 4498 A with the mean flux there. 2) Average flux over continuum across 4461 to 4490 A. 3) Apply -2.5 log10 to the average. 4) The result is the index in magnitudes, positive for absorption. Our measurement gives -0.05 mag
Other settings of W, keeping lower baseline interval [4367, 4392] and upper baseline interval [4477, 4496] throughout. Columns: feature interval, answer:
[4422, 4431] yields 0.06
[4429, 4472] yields 0.06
